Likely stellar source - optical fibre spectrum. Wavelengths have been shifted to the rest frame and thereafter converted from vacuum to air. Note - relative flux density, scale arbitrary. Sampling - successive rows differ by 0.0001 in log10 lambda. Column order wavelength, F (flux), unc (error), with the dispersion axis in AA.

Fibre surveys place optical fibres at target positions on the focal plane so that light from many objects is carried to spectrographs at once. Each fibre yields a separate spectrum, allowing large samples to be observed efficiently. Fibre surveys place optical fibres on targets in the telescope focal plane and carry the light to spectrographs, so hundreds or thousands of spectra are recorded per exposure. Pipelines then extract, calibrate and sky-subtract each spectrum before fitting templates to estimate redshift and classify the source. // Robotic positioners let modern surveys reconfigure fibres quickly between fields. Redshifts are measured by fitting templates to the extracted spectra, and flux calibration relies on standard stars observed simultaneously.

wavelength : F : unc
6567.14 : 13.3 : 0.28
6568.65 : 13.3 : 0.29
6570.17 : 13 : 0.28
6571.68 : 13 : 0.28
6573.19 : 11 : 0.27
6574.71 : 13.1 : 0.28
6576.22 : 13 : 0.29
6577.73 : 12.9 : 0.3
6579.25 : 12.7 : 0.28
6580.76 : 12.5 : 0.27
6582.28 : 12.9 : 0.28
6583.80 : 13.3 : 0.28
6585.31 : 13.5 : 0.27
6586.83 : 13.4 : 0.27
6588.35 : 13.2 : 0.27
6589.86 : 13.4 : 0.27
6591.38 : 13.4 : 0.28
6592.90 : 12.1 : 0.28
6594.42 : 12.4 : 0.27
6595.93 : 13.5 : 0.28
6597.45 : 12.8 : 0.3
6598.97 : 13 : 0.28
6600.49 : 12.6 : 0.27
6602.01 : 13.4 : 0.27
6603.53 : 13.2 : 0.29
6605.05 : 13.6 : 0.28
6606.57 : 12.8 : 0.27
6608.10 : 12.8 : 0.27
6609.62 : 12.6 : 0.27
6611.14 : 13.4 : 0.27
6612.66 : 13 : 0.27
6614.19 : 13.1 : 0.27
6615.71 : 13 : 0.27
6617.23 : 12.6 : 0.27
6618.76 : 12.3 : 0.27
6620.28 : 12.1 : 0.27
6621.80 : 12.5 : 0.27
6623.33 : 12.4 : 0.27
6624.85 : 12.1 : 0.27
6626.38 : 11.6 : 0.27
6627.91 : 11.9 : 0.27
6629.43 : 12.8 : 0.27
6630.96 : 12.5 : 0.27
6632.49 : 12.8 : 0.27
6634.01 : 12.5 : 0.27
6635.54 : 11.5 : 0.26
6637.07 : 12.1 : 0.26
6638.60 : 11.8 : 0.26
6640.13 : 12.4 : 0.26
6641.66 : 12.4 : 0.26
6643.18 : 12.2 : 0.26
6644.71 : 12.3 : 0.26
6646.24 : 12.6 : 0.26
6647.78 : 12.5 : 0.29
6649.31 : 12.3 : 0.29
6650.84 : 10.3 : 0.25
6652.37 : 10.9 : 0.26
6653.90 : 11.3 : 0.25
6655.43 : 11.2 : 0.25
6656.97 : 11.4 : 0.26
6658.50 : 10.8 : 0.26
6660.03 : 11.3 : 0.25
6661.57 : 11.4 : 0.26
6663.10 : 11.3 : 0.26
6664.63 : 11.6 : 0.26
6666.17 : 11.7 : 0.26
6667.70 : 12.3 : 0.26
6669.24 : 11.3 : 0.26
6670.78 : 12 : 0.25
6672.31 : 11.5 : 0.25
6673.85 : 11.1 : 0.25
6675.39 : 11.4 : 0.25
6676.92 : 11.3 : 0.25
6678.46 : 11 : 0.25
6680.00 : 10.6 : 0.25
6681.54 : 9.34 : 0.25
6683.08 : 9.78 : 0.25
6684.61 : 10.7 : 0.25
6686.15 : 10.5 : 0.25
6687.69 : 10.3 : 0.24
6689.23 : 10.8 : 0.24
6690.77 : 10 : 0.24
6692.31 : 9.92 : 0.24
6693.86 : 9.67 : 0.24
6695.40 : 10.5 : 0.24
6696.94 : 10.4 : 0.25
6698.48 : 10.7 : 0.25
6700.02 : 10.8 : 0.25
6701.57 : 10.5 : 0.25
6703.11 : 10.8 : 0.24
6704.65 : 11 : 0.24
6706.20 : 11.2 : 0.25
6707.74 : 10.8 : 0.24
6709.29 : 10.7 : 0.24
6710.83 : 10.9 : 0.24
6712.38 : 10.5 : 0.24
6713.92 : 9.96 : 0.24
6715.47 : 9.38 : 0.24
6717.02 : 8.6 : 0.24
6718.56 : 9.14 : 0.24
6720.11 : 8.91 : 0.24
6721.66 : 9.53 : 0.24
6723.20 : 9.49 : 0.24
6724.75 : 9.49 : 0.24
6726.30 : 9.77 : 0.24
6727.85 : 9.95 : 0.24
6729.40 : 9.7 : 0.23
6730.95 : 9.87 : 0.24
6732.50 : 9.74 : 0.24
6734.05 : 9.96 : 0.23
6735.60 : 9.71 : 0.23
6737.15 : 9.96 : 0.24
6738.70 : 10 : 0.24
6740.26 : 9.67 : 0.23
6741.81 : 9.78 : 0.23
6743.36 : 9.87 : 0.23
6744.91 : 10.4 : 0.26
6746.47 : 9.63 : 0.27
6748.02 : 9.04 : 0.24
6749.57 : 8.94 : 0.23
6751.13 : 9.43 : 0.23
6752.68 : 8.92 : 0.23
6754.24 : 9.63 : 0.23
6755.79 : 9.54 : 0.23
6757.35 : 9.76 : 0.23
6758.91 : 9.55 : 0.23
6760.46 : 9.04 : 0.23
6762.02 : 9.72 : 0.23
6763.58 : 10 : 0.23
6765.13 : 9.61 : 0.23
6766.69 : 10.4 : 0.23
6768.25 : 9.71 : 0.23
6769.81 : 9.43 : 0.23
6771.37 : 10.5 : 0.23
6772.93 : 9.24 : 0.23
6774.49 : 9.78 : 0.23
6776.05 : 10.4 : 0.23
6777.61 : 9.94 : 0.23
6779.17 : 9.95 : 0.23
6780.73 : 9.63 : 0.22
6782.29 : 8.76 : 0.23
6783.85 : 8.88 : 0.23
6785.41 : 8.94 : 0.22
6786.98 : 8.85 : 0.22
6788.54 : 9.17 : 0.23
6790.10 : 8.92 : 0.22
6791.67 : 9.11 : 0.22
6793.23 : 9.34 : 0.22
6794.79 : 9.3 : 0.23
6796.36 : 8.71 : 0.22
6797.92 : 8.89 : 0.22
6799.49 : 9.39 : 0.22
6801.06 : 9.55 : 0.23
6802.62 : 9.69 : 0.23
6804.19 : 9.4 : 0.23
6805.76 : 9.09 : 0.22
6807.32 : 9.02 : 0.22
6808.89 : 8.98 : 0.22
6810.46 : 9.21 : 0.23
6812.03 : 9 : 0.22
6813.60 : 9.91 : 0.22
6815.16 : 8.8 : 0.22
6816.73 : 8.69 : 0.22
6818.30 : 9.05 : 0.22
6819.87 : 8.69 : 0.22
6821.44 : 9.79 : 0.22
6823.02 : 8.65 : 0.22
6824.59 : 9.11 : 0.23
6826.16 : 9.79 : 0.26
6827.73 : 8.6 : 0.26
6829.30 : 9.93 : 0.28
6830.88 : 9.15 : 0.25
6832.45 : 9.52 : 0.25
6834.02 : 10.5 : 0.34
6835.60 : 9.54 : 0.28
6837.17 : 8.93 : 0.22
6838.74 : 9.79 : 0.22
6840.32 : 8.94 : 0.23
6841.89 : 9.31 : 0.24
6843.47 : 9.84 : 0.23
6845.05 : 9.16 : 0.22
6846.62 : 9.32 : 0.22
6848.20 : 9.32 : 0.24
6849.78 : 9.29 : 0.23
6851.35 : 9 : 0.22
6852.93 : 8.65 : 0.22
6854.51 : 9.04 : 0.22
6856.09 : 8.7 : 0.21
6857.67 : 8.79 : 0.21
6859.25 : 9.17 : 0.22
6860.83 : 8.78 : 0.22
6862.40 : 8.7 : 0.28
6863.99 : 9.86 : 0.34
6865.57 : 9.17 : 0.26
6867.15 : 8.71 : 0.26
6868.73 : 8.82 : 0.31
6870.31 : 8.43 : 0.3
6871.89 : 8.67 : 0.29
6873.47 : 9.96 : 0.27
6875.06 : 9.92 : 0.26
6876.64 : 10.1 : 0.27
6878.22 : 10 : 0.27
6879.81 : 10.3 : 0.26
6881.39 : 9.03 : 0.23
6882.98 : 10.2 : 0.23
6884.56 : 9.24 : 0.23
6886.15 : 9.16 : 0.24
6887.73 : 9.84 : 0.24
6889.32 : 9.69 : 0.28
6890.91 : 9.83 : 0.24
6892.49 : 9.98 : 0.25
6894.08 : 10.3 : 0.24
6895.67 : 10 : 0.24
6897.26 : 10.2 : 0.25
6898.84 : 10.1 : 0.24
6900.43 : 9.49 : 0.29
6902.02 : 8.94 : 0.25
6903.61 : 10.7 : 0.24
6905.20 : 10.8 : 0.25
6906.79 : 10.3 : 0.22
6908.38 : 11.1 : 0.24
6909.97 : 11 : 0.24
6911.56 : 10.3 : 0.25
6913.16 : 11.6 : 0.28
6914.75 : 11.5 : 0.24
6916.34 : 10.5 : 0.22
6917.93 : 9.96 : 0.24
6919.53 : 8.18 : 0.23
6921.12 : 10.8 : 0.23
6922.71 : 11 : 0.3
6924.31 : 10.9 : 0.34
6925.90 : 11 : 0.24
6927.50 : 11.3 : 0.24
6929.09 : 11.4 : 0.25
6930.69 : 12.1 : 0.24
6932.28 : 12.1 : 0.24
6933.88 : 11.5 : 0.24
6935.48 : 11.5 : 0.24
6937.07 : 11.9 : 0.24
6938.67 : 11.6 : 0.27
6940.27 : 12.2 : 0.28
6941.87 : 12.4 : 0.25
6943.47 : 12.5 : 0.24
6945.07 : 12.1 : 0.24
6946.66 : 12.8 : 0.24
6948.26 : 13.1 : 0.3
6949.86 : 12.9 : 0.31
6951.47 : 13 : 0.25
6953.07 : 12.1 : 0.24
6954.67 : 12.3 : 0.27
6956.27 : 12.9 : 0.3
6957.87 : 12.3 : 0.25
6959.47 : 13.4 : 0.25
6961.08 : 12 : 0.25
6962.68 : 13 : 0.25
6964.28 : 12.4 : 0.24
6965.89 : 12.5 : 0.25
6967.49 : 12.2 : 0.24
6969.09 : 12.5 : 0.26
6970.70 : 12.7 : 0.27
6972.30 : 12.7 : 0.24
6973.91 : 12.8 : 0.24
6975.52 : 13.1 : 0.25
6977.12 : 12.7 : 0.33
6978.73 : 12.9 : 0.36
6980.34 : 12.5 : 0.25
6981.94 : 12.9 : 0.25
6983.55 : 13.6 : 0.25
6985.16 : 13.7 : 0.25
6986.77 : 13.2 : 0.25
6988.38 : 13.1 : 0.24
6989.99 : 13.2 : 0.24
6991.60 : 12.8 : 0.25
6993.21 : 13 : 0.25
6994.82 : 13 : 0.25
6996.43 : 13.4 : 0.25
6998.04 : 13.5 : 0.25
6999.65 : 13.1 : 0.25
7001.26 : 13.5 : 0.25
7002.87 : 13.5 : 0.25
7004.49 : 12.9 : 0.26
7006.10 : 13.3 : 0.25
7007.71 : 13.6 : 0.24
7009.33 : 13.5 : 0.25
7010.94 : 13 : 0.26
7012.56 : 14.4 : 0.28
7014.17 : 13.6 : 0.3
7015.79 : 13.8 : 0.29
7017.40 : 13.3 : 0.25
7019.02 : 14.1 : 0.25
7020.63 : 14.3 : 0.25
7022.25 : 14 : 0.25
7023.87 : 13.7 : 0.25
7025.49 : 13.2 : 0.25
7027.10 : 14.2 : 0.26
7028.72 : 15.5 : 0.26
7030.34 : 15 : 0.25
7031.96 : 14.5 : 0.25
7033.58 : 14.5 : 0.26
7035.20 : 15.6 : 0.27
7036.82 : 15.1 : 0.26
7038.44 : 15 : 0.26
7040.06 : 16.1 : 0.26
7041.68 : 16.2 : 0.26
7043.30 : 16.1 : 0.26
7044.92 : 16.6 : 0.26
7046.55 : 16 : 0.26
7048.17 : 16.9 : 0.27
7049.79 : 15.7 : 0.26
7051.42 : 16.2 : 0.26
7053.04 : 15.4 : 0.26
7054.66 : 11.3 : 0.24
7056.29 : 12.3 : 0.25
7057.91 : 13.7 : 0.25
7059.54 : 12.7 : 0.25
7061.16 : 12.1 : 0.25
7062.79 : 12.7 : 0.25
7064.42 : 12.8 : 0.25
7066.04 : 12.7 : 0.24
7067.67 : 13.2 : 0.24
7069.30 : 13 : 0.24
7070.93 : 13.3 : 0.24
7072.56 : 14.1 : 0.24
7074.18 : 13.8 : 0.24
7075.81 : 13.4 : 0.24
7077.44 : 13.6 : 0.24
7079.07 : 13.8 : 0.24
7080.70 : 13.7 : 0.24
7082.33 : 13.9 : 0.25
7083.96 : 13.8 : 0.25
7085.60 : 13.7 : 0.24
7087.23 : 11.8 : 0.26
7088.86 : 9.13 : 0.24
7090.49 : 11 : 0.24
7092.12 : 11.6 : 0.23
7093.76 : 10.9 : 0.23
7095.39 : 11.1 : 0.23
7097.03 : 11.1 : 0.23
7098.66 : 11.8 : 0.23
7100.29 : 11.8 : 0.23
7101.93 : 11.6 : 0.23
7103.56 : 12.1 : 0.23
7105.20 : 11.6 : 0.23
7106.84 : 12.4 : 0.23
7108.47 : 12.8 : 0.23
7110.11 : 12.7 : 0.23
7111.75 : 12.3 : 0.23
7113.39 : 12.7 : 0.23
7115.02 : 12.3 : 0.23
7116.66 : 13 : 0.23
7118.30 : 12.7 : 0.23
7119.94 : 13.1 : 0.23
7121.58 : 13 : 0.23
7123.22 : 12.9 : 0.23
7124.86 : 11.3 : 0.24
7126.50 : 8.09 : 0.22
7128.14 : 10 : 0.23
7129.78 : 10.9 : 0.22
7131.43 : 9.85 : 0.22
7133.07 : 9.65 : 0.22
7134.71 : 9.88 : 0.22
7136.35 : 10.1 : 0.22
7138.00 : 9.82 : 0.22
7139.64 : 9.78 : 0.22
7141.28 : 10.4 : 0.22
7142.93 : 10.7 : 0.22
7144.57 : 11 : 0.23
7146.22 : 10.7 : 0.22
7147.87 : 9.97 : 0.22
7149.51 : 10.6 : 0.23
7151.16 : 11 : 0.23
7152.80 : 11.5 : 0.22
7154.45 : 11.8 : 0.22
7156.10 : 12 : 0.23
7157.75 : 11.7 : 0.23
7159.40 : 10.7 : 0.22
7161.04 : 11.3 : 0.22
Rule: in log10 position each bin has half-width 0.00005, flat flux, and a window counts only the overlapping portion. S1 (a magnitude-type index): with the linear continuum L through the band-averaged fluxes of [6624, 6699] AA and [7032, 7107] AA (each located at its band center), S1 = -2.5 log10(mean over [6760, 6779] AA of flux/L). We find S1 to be 0.208 mag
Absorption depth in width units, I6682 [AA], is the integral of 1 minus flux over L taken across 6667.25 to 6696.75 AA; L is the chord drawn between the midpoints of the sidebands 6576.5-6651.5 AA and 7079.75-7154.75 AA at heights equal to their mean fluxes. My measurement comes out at 4.18 AA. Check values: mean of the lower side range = 12.6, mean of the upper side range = 11.5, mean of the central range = 10.7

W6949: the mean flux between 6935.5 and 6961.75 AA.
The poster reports 12.4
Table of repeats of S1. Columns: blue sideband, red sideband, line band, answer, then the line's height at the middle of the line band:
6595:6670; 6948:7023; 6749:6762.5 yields 0.31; 12.5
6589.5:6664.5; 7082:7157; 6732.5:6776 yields 0.24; 12.1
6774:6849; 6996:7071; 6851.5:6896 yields 0.14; 10.6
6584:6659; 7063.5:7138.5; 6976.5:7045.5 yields -0.15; 12.1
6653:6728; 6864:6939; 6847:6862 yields 0.15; 10.3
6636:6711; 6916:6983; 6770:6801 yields 0.23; 11.5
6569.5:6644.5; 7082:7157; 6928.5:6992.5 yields -0.07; 11.8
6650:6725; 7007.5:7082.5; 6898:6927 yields 0.22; 12.8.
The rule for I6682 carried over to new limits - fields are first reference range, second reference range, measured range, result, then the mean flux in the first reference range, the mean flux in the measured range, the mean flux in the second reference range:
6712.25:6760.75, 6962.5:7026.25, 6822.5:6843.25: 2.9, 9.58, 9.39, 13.2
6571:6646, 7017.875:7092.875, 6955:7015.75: 3.1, 12.7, 13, 13.9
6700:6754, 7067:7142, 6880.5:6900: 1.7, 9.87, 9.8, 11.9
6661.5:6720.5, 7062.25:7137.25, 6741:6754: 1.6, 10.6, 9.51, 12.1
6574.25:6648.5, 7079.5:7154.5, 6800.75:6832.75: 7.8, 12.7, 9.21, 11.5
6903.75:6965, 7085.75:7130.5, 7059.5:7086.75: -3.7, 11.7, 13.3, 11.7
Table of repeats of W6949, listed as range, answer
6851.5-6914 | 9.68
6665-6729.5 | 10.4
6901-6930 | 10.6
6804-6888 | 9.27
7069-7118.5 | 12.5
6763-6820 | 9.36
